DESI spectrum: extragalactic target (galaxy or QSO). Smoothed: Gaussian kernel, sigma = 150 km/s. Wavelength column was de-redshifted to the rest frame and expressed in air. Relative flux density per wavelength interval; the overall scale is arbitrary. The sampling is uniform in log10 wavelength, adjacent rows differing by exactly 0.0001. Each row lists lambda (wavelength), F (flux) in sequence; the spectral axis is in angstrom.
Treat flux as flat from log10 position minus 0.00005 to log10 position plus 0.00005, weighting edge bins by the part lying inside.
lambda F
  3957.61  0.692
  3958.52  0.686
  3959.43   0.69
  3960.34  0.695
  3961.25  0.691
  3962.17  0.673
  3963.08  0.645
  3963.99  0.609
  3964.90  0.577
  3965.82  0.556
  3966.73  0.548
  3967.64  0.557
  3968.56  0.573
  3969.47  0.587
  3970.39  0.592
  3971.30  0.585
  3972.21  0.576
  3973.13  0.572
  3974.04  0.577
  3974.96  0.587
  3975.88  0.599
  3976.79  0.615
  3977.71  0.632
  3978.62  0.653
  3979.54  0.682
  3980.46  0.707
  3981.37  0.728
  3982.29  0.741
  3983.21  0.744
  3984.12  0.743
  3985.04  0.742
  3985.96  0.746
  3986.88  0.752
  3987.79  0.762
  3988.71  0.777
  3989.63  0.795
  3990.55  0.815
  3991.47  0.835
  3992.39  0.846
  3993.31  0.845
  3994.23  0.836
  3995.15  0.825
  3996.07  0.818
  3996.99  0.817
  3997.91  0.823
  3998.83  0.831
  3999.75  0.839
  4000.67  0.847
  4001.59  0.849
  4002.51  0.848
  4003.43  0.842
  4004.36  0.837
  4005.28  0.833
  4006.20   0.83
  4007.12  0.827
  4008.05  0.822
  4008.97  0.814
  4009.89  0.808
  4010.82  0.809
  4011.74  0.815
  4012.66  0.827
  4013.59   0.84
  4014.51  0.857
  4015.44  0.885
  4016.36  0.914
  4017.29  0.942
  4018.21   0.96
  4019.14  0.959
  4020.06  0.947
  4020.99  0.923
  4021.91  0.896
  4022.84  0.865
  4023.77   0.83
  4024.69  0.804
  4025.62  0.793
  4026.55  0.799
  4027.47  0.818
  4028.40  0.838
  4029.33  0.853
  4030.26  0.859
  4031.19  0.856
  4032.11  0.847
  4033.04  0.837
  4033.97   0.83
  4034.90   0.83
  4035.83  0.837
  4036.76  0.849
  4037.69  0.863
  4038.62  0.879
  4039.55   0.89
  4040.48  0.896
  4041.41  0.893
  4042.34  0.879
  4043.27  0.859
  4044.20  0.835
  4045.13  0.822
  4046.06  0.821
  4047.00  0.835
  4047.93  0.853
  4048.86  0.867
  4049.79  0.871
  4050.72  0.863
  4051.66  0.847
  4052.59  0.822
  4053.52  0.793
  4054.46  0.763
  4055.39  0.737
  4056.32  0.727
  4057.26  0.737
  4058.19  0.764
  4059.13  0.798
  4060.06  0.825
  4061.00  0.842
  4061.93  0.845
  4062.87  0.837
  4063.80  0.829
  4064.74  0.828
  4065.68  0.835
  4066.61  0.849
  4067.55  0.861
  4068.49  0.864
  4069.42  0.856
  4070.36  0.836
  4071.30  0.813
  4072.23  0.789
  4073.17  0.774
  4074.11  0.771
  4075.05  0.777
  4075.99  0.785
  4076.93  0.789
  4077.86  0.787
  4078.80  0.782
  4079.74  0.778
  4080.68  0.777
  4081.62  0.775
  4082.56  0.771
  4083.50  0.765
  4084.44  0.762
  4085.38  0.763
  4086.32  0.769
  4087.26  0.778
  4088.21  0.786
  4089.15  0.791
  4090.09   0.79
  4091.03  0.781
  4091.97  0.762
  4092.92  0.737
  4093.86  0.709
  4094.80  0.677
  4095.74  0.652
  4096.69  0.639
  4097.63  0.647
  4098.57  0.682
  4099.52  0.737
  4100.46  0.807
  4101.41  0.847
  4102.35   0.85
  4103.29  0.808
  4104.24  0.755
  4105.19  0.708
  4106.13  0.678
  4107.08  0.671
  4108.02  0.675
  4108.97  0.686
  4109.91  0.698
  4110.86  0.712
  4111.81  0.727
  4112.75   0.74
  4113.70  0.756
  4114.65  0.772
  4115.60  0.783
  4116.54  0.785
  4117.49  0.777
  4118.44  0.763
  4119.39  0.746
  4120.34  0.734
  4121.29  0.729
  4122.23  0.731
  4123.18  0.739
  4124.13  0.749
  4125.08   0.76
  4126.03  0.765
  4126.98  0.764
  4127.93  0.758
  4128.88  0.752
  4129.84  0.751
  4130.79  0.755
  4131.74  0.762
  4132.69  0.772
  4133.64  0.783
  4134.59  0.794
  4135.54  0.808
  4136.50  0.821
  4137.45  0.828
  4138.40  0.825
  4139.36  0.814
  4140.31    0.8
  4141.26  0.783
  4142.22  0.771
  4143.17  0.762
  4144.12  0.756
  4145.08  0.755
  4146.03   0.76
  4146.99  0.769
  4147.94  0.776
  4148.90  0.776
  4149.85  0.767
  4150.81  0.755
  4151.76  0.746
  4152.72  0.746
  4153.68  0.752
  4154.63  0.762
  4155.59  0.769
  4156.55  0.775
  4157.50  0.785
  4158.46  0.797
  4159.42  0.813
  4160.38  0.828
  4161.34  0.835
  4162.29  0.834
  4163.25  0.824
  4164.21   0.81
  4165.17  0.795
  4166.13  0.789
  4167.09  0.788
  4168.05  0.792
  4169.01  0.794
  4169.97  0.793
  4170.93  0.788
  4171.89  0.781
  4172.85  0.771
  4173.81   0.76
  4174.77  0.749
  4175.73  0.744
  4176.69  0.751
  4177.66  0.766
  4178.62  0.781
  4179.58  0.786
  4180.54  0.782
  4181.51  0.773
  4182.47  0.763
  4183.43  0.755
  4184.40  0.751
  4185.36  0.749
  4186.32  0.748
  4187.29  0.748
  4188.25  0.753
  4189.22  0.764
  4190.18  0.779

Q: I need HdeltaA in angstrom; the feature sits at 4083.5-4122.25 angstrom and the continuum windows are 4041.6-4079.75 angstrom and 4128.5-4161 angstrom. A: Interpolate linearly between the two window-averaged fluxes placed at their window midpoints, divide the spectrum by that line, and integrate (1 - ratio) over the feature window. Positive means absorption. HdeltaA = 2.71 angstrom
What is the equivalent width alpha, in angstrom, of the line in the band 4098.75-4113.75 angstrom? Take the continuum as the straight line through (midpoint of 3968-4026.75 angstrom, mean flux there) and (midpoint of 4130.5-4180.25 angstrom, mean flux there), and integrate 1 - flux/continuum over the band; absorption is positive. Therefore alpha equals 0.8 angstrom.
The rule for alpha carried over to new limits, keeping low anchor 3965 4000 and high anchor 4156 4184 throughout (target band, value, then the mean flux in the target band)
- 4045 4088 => -3.7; 0.805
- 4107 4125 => 0.6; 0.738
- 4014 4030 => -3.4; 0.875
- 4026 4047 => -3.5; 0.849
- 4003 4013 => -1.5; 0.824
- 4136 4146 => -0.2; 0.79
